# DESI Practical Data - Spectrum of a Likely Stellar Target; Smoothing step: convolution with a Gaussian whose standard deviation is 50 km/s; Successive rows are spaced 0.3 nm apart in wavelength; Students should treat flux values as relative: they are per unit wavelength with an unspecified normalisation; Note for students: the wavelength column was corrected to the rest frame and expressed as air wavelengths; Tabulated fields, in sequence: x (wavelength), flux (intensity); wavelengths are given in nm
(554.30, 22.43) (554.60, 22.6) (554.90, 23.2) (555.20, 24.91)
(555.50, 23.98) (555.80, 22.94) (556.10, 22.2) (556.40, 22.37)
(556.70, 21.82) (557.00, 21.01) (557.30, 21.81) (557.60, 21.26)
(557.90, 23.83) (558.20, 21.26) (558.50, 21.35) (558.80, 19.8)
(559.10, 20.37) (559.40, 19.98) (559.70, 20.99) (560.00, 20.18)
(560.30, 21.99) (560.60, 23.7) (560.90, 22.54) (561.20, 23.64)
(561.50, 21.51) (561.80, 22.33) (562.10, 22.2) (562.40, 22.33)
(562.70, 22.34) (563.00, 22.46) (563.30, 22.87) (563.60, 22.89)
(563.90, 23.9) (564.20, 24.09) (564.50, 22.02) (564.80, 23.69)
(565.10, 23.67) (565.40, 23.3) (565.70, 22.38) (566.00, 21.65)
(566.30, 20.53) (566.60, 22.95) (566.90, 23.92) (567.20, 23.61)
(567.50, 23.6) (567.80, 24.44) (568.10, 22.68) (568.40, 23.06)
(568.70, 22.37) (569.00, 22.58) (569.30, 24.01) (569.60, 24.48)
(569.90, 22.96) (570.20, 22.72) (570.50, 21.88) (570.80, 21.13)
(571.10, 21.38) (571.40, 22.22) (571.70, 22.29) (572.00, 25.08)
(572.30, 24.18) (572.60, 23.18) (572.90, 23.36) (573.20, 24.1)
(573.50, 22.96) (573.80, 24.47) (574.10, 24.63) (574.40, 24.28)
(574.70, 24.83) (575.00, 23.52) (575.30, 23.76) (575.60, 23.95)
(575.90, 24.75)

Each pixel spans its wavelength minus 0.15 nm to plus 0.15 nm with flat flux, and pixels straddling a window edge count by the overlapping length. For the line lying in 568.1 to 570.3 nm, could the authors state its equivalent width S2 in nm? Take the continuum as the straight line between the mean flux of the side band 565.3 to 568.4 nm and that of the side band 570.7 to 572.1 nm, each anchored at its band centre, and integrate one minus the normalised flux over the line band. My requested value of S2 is -0.050 nm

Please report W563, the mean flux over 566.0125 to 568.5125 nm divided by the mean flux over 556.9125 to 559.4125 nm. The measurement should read 1.1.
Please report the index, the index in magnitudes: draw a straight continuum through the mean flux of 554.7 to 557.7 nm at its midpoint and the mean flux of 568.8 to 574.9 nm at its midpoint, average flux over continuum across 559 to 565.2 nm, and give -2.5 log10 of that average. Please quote 0.023 mag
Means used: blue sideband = 22.6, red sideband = 23.3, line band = 22.4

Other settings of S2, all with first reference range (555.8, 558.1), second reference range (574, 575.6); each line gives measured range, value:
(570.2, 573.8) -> 0.14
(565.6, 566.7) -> 0.06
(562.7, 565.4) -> -0.03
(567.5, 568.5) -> 0.00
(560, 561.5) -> 0.00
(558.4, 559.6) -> 0.11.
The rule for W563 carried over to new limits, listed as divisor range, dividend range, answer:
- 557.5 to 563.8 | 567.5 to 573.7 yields 1.05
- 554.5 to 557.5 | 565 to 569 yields 1.01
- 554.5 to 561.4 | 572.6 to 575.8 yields 1.09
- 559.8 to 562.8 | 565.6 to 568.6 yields 1.03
